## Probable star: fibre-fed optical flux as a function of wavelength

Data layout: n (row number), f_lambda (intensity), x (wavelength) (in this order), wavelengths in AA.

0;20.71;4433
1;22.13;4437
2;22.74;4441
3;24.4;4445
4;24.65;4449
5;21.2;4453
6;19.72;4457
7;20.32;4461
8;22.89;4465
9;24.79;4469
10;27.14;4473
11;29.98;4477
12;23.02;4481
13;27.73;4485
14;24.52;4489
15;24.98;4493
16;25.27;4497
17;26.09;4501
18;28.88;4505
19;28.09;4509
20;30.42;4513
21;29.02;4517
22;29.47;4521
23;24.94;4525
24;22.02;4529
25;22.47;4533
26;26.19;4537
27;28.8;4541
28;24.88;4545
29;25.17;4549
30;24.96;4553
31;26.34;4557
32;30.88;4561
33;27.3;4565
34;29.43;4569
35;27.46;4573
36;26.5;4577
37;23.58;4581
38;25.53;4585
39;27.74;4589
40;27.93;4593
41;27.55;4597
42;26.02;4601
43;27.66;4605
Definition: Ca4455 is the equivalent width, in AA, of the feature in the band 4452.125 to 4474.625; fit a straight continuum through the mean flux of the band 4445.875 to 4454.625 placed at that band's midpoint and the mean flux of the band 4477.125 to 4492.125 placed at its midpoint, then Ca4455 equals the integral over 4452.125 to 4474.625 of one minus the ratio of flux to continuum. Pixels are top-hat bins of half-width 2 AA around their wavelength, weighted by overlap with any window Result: 1.40 AA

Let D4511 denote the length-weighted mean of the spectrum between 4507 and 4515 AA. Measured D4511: 29.3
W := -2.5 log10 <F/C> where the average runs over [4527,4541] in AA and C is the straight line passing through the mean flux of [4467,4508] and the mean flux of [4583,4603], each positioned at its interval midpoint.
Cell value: 0.10 mag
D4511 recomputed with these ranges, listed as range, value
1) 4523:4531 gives 23.5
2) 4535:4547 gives 26.6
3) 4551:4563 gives 27.4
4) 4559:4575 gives 28.8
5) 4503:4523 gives 29.2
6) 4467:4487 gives 26.5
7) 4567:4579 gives 27.8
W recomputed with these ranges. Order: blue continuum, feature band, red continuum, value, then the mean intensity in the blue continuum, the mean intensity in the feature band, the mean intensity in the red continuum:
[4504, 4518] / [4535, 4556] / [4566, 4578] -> 0.096 mag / 29.1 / 26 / 27.9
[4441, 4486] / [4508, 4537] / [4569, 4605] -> -0.052 mag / 24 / 26.6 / 26.8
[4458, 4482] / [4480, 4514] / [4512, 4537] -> -0.048 mag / 24.6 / 26.5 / 26.2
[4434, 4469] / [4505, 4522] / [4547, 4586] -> -0.180 mag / 22.4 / 29.2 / 26.7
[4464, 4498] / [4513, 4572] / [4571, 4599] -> -0.020 mag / 25.7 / 26.7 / 26.6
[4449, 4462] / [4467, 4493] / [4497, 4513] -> -0.077 mag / 21.1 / 26.1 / 27.7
